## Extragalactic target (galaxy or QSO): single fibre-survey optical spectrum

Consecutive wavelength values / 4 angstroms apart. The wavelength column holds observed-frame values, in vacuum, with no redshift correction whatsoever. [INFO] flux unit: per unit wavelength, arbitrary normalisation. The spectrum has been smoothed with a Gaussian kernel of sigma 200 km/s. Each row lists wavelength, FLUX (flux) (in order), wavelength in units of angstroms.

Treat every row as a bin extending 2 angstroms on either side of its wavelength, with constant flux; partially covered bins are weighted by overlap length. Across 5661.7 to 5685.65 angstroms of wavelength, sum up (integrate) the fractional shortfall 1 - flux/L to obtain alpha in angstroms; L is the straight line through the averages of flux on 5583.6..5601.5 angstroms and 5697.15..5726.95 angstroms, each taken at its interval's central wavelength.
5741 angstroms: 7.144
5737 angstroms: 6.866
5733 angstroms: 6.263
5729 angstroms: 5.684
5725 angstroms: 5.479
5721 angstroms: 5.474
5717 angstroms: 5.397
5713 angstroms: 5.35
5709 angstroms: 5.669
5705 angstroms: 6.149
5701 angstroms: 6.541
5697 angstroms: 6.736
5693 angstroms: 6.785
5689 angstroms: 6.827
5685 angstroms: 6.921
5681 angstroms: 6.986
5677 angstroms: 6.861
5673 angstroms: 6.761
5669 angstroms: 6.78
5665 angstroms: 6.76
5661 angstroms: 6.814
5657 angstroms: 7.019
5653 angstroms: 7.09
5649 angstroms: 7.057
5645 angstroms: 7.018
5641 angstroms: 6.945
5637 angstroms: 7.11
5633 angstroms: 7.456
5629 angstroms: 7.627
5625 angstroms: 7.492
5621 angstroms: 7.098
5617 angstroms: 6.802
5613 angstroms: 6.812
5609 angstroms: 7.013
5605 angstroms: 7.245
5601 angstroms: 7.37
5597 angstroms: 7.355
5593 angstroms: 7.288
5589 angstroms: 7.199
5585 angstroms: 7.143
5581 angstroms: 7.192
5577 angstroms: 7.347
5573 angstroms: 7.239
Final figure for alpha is -2.22 angstroms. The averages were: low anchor 7.27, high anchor 5.79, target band 6.84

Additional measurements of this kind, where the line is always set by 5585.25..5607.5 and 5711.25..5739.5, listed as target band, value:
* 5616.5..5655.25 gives -2.02 angstroms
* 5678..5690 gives -1.21 angstroms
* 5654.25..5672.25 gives -0.91 angstroms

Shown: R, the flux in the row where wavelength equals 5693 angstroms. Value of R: 6.785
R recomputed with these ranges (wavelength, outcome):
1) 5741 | 7.144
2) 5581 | 7.192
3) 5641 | 6.945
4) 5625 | 7.492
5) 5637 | 7.11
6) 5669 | 6.78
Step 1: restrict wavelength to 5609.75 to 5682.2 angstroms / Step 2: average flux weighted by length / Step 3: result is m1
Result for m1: 7.03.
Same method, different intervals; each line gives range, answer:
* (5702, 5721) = 5.67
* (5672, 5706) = 6.75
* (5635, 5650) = 7.03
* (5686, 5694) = 6.82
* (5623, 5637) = 7.47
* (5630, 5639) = 7.32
